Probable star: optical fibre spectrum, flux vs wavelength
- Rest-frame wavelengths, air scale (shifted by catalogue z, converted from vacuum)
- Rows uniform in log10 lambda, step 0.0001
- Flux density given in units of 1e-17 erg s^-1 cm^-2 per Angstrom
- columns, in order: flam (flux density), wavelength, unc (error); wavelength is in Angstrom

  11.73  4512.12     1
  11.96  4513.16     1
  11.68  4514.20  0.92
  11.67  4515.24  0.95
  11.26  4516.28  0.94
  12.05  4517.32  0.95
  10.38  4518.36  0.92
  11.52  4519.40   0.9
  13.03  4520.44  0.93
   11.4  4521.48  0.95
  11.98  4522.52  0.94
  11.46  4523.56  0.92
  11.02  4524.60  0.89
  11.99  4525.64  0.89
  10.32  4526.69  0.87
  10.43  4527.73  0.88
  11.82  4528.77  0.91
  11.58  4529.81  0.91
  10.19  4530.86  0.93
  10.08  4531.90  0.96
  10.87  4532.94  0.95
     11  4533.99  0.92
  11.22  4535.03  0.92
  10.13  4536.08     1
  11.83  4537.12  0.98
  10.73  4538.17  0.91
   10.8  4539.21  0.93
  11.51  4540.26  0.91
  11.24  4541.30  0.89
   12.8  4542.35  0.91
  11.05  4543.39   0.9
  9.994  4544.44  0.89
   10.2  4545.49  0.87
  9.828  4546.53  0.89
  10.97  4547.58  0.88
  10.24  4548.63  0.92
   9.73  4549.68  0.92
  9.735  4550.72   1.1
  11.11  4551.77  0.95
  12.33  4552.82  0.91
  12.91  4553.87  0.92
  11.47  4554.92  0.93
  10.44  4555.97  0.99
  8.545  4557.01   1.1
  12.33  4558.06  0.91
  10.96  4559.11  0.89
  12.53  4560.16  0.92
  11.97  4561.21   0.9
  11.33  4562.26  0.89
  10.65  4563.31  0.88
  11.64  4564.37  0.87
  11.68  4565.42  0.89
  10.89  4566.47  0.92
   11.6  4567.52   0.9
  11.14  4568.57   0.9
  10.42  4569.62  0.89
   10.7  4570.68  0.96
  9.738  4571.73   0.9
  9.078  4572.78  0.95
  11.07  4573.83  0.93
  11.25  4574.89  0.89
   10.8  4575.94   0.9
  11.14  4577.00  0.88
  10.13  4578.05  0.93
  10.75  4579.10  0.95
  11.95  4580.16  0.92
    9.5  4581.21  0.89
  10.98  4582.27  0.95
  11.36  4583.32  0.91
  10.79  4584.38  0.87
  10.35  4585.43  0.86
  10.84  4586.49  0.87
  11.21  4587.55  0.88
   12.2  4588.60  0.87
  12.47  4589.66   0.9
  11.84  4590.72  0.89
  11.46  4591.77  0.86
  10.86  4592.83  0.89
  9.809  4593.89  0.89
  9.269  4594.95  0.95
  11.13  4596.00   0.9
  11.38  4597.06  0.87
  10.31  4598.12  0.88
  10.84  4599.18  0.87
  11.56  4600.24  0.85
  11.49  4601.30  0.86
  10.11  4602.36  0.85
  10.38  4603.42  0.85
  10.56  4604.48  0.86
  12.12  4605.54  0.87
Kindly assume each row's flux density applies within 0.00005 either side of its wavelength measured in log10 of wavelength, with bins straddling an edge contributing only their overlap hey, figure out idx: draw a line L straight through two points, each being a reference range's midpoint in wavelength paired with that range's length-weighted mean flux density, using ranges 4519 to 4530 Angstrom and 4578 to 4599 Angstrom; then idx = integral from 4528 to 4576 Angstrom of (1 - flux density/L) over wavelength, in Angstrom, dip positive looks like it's 1.32 Angstrom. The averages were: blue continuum 11.5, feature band 11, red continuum 10.9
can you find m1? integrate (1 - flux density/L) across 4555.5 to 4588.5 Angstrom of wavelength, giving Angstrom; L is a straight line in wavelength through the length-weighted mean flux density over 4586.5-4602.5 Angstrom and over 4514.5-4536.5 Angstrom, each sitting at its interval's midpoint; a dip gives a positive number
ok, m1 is 0.6 Angstrom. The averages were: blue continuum 11.2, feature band 10.9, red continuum 11.1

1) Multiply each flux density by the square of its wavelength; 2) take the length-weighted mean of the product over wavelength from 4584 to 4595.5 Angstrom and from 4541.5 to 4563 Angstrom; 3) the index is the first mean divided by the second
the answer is 1.02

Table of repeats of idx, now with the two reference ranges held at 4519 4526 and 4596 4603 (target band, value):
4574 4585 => 0.3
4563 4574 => 0.5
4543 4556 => 0.8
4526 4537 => 0.8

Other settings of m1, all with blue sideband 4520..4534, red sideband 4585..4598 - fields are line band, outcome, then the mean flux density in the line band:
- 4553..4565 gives -0.3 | 11.4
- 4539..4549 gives 0.3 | 10.9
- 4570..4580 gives 0.5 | 10.6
